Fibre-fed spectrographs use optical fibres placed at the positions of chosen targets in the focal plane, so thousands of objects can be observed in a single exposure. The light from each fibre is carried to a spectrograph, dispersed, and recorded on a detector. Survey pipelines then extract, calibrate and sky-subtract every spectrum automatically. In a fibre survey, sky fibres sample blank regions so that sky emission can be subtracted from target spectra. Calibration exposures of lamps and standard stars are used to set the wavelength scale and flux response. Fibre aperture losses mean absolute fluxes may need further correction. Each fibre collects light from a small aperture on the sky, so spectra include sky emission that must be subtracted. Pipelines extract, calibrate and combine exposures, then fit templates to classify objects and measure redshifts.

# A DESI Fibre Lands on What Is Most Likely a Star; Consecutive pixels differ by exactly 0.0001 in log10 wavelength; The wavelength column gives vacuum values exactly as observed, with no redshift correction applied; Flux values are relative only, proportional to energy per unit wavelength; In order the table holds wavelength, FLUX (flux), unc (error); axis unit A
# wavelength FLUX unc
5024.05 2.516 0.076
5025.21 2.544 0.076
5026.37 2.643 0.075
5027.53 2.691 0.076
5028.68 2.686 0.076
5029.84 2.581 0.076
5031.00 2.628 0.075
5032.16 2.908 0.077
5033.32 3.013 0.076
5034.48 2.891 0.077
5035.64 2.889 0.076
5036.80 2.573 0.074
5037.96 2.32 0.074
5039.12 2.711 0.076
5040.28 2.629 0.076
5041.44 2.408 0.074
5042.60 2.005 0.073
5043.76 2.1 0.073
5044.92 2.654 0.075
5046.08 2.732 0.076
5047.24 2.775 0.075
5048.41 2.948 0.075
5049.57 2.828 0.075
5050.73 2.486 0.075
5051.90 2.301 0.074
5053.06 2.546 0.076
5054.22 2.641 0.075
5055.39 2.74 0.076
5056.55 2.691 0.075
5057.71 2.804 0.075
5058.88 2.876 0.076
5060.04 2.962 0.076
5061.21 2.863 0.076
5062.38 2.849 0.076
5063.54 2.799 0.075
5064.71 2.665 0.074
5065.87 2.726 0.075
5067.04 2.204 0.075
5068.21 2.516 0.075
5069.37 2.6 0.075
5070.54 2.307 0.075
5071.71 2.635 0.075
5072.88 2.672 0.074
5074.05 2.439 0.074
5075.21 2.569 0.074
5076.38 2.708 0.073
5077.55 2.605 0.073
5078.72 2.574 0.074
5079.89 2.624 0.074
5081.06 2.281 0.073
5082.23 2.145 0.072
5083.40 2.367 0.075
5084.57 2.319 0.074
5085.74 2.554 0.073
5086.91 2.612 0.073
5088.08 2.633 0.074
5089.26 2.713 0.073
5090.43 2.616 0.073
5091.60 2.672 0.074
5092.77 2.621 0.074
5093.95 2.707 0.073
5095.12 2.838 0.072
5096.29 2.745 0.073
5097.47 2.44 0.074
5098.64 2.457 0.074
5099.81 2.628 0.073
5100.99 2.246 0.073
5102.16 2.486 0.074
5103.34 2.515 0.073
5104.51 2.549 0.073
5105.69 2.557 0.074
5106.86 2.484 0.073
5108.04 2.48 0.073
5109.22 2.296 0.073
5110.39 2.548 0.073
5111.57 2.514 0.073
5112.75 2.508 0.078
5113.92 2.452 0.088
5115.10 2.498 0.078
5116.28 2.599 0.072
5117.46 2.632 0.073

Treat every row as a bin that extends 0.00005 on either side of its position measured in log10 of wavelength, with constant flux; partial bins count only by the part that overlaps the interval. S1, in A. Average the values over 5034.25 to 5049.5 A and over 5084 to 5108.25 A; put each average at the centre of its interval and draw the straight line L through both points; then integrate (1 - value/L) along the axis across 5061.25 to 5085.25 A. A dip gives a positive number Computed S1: 0.4 A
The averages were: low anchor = 2.59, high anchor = 2.57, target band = 2.54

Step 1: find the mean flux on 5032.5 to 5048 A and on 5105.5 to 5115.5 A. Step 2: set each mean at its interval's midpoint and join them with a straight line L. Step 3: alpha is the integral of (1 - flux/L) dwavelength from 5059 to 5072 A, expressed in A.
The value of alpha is -0.5 A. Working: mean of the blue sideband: 2.6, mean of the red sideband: 2.48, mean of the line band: 2.66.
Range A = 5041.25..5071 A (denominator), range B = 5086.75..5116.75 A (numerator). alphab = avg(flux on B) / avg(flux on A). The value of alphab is 0.97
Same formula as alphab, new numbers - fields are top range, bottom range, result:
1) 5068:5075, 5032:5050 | 0.96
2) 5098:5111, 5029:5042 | 0.92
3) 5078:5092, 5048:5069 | 0.93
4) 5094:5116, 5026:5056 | 0.96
